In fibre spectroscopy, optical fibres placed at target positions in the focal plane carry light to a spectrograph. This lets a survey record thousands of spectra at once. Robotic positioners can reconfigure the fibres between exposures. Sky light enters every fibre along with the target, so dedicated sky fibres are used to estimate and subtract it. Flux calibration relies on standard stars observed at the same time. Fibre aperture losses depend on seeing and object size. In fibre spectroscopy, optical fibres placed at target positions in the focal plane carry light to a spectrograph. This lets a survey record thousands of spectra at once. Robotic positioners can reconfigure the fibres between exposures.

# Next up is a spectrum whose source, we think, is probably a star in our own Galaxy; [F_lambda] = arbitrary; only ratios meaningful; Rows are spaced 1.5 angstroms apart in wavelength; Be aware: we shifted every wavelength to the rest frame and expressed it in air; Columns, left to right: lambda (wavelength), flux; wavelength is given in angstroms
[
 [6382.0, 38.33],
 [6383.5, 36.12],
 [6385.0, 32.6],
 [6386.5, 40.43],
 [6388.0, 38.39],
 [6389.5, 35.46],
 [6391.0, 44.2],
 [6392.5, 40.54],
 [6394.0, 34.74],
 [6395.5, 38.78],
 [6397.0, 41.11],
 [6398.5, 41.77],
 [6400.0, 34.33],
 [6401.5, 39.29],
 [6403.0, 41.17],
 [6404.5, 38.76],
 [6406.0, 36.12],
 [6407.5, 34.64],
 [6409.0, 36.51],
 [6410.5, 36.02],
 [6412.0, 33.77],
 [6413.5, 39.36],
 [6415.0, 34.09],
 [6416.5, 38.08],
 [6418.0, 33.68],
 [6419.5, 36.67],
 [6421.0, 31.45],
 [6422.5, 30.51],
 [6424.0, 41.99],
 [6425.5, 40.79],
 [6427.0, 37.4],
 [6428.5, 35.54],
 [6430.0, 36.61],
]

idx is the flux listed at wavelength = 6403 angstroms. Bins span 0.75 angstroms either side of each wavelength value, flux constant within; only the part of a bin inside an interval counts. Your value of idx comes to 41.17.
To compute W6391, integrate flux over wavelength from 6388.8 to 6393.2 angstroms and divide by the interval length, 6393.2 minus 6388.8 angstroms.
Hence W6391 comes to 40.1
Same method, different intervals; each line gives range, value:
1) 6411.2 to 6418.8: 35.8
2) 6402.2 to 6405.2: 40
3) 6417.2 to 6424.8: 34.9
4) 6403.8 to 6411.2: 36.4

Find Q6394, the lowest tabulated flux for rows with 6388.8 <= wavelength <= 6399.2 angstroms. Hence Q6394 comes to 34.74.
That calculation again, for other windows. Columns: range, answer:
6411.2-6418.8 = 33.68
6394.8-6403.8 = 34.33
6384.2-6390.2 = 32.6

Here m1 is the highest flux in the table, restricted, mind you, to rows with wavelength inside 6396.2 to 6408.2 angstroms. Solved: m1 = 41.77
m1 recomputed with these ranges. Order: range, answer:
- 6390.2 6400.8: 44.2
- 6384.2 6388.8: 40.43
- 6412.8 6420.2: 39.36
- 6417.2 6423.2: 36.67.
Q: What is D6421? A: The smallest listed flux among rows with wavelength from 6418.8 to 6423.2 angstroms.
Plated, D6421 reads 30.51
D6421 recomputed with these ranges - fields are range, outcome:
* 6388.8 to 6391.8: 35.46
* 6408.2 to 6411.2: 36.02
